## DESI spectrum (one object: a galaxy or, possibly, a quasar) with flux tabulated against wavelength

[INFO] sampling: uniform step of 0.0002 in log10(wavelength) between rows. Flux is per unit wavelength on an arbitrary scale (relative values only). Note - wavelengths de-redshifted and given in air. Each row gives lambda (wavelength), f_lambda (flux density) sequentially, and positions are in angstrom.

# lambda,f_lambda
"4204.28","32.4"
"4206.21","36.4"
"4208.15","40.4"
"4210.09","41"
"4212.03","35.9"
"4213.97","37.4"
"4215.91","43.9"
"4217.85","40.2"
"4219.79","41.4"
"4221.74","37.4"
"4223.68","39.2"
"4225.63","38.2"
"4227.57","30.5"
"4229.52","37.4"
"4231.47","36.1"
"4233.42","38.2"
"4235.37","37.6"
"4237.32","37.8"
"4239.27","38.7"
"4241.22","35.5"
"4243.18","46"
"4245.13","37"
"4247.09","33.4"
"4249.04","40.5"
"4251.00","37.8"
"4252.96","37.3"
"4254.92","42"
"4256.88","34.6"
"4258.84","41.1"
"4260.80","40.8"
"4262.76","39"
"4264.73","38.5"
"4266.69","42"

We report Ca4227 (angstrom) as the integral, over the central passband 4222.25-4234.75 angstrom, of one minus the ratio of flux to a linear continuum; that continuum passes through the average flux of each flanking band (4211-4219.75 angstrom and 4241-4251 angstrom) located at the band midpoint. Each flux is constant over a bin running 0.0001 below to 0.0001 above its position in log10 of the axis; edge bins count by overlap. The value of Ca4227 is 0.81 angstrom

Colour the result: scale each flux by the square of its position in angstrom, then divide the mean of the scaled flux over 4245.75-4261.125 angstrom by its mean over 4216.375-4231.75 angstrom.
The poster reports 1.0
